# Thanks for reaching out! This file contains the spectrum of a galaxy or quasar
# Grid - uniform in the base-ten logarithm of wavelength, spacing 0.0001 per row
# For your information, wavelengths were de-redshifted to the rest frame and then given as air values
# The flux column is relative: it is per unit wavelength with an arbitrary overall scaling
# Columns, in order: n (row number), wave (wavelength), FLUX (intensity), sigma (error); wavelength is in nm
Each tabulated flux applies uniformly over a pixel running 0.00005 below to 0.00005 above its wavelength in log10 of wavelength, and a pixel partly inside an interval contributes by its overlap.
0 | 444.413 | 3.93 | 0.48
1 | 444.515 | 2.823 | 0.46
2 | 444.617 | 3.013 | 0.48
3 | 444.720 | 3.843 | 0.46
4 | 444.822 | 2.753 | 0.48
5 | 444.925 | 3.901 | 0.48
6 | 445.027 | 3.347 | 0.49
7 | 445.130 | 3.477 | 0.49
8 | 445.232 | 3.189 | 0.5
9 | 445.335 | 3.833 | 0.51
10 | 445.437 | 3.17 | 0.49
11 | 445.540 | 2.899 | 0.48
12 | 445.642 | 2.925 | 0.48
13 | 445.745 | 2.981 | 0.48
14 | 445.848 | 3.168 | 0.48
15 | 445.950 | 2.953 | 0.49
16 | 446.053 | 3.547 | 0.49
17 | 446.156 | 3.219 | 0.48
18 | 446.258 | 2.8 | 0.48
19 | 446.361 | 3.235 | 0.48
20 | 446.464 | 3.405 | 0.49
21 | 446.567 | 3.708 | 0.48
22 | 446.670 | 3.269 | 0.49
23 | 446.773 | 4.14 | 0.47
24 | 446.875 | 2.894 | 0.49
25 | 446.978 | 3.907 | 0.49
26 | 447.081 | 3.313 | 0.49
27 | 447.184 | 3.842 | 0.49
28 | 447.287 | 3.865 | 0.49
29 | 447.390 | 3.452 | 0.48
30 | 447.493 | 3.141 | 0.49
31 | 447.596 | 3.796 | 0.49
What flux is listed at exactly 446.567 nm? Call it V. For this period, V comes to 3.708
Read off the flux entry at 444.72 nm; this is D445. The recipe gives 3.843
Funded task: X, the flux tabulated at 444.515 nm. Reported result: 2.823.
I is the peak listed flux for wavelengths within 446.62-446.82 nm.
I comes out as 4.14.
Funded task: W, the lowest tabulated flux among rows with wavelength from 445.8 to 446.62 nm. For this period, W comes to 2.8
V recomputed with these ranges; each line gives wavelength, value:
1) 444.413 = 3.93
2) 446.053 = 3.547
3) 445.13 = 3.477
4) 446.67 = 3.269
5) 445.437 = 3.17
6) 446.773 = 4.14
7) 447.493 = 3.141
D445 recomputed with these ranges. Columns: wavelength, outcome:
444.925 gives 3.901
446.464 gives 3.405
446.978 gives 3.907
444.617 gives 3.013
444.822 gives 2.753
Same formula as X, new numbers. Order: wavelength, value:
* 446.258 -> 2.8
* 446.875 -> 2.894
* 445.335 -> 3.833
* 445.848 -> 3.168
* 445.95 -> 2.953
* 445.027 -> 3.347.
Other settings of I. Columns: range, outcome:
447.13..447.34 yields 3.865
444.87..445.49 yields 3.901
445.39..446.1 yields 3.547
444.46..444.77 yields 3.843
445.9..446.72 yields 3.708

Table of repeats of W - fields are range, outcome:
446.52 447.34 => 2.894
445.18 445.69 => 2.899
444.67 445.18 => 2.753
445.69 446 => 2.953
